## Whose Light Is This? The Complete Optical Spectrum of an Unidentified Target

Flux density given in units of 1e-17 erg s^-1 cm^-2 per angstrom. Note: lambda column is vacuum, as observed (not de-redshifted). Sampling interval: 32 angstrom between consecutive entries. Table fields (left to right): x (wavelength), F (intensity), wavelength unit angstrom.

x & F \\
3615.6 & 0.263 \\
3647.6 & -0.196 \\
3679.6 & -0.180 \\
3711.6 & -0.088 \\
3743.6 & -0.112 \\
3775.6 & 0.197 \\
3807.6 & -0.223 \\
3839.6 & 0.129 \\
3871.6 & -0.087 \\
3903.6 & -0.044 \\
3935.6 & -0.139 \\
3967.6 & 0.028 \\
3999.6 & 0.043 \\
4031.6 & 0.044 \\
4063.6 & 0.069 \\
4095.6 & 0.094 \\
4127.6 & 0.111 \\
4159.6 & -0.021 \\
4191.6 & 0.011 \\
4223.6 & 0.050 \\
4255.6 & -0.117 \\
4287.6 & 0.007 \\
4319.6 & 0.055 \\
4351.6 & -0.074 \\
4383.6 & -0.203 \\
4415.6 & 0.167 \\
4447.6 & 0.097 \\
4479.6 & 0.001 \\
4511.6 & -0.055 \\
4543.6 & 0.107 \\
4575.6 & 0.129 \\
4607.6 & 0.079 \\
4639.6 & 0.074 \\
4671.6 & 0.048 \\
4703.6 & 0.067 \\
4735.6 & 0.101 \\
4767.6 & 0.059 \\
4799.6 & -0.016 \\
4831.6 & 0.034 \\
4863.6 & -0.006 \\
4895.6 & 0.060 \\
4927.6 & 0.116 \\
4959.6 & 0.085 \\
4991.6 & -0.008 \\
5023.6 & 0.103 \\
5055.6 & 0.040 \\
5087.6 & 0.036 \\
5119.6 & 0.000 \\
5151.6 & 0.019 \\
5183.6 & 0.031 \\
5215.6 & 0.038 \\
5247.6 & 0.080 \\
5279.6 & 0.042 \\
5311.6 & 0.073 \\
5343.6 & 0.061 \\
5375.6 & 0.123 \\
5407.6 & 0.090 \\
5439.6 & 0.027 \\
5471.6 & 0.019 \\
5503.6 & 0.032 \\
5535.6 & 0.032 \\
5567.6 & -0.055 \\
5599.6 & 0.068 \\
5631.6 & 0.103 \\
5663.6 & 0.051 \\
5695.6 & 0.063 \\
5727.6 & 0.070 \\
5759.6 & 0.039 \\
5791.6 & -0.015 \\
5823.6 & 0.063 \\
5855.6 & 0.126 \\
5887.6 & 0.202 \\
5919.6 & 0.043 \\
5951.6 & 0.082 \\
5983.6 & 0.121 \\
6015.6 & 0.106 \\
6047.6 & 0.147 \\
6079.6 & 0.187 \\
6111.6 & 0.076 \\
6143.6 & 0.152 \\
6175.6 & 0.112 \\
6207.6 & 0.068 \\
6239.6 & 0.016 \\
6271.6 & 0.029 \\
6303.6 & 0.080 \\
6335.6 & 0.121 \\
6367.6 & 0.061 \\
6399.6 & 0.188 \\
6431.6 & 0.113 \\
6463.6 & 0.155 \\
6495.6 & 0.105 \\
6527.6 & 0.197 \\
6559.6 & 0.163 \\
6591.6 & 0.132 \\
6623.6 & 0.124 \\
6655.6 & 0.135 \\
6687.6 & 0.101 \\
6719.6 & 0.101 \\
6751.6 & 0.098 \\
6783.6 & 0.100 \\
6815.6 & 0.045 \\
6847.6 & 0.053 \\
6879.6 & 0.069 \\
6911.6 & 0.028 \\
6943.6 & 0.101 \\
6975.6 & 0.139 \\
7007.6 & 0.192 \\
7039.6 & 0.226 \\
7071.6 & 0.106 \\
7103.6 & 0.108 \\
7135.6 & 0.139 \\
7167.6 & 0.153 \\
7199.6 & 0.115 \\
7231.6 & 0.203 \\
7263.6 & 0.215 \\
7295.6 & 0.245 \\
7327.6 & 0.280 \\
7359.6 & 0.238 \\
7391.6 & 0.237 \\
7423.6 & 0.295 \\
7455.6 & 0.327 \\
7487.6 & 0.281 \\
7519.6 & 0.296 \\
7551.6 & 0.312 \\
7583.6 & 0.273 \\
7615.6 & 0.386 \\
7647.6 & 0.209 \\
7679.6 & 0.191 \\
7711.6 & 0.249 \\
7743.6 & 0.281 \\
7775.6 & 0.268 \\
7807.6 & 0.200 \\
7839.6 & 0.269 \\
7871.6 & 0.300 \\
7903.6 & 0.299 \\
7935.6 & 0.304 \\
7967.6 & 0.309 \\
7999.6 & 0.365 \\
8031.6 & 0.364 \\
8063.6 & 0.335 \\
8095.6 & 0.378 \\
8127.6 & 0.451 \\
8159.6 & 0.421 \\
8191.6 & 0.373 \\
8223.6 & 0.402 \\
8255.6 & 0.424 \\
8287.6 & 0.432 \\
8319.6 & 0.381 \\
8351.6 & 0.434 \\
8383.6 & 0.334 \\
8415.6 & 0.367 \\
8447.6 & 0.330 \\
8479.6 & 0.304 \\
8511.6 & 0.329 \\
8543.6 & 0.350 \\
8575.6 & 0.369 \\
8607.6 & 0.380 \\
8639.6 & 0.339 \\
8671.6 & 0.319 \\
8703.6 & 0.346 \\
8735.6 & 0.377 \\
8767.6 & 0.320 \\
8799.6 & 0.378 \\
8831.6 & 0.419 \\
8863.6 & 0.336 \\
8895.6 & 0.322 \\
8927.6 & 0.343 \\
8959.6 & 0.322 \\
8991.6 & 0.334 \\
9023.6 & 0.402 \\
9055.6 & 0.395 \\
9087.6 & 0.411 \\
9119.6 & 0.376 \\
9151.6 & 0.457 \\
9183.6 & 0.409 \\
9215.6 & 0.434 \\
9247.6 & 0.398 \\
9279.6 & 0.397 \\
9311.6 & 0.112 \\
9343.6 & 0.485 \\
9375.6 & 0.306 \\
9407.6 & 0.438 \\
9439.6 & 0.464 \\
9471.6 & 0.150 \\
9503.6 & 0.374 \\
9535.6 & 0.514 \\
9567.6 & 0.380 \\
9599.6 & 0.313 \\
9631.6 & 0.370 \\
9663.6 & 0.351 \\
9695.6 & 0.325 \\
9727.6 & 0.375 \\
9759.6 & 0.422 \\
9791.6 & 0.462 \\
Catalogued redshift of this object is 0.000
